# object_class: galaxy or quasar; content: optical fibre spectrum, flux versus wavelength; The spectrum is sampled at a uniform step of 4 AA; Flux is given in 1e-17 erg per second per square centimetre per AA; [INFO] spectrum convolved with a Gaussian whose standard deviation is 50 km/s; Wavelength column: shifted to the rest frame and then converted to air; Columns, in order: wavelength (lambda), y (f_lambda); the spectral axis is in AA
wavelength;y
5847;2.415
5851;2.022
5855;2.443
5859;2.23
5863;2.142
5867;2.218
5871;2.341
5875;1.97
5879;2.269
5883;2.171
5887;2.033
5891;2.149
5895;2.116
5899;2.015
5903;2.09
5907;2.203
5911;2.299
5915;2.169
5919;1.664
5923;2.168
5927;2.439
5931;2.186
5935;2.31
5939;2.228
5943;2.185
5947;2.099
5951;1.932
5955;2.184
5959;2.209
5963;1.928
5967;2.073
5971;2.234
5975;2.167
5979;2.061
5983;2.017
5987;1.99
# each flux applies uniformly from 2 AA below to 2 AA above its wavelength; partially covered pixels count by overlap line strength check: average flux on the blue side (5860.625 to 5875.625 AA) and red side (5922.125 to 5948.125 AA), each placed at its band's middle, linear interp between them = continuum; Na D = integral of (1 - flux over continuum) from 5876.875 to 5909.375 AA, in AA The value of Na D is 1.1 AA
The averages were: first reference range 2.19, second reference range 2.24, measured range 2.13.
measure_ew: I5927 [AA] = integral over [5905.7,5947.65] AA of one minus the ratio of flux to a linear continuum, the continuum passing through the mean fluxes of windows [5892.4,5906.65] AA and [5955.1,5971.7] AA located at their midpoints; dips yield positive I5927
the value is -1.6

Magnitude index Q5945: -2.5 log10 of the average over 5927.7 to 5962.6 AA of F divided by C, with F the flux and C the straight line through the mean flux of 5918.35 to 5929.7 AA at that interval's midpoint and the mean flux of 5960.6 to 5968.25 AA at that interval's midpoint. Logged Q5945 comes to -0.048 mag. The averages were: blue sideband 2.15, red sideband 2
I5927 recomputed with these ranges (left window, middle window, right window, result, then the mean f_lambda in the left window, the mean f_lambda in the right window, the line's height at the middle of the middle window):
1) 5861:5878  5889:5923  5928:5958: 1.2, 2.17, 2.17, 2.17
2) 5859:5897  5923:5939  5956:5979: -1.1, 2.16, 2.12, 2.14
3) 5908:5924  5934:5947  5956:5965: -0.8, 2.08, 2.08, 2.08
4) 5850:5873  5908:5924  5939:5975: 0.7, 2.24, 2.12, 2.17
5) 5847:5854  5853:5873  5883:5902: -1.0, 2.19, 2.09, 2.16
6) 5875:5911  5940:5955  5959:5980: 0.1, 2.13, 2.11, 2.11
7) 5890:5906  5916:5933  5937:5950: 0.1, 2.1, 2.15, 2.13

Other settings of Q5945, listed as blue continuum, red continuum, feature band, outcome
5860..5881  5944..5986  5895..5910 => 0.020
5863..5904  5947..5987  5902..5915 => -0.040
